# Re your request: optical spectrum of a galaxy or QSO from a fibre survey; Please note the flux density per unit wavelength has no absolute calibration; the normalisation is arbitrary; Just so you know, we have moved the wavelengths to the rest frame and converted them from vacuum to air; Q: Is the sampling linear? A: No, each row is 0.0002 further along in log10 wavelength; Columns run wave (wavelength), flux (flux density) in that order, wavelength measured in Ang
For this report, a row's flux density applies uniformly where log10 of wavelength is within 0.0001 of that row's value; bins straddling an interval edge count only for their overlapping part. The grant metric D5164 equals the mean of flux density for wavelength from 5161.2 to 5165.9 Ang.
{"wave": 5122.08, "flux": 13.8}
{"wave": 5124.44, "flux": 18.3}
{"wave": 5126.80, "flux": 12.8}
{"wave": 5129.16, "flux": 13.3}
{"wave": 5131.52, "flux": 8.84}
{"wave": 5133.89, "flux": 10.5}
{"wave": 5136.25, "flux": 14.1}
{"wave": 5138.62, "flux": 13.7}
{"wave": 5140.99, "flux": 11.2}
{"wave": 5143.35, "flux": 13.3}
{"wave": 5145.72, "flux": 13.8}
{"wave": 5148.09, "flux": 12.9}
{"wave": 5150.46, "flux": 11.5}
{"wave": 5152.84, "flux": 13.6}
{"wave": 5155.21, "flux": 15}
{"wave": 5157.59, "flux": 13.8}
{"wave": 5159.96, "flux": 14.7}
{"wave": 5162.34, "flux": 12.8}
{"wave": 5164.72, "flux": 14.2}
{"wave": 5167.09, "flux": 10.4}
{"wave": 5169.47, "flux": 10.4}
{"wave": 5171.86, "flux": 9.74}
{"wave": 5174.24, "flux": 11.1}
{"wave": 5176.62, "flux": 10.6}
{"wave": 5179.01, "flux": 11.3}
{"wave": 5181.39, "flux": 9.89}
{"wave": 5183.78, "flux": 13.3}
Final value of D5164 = 13.5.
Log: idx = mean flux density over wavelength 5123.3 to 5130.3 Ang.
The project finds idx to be 14.8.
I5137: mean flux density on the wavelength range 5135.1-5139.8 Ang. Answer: 13.9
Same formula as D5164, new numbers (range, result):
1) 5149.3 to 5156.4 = 13.4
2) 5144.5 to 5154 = 12.9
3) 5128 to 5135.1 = 10.9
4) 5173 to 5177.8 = 10.9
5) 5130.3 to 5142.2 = 11.7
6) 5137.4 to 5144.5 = 12.7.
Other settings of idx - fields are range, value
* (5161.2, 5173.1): 11.5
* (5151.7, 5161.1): 14.3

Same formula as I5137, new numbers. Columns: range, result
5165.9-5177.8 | 10.5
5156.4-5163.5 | 13.8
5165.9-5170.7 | 10.4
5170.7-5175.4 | 10.4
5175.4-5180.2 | 11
